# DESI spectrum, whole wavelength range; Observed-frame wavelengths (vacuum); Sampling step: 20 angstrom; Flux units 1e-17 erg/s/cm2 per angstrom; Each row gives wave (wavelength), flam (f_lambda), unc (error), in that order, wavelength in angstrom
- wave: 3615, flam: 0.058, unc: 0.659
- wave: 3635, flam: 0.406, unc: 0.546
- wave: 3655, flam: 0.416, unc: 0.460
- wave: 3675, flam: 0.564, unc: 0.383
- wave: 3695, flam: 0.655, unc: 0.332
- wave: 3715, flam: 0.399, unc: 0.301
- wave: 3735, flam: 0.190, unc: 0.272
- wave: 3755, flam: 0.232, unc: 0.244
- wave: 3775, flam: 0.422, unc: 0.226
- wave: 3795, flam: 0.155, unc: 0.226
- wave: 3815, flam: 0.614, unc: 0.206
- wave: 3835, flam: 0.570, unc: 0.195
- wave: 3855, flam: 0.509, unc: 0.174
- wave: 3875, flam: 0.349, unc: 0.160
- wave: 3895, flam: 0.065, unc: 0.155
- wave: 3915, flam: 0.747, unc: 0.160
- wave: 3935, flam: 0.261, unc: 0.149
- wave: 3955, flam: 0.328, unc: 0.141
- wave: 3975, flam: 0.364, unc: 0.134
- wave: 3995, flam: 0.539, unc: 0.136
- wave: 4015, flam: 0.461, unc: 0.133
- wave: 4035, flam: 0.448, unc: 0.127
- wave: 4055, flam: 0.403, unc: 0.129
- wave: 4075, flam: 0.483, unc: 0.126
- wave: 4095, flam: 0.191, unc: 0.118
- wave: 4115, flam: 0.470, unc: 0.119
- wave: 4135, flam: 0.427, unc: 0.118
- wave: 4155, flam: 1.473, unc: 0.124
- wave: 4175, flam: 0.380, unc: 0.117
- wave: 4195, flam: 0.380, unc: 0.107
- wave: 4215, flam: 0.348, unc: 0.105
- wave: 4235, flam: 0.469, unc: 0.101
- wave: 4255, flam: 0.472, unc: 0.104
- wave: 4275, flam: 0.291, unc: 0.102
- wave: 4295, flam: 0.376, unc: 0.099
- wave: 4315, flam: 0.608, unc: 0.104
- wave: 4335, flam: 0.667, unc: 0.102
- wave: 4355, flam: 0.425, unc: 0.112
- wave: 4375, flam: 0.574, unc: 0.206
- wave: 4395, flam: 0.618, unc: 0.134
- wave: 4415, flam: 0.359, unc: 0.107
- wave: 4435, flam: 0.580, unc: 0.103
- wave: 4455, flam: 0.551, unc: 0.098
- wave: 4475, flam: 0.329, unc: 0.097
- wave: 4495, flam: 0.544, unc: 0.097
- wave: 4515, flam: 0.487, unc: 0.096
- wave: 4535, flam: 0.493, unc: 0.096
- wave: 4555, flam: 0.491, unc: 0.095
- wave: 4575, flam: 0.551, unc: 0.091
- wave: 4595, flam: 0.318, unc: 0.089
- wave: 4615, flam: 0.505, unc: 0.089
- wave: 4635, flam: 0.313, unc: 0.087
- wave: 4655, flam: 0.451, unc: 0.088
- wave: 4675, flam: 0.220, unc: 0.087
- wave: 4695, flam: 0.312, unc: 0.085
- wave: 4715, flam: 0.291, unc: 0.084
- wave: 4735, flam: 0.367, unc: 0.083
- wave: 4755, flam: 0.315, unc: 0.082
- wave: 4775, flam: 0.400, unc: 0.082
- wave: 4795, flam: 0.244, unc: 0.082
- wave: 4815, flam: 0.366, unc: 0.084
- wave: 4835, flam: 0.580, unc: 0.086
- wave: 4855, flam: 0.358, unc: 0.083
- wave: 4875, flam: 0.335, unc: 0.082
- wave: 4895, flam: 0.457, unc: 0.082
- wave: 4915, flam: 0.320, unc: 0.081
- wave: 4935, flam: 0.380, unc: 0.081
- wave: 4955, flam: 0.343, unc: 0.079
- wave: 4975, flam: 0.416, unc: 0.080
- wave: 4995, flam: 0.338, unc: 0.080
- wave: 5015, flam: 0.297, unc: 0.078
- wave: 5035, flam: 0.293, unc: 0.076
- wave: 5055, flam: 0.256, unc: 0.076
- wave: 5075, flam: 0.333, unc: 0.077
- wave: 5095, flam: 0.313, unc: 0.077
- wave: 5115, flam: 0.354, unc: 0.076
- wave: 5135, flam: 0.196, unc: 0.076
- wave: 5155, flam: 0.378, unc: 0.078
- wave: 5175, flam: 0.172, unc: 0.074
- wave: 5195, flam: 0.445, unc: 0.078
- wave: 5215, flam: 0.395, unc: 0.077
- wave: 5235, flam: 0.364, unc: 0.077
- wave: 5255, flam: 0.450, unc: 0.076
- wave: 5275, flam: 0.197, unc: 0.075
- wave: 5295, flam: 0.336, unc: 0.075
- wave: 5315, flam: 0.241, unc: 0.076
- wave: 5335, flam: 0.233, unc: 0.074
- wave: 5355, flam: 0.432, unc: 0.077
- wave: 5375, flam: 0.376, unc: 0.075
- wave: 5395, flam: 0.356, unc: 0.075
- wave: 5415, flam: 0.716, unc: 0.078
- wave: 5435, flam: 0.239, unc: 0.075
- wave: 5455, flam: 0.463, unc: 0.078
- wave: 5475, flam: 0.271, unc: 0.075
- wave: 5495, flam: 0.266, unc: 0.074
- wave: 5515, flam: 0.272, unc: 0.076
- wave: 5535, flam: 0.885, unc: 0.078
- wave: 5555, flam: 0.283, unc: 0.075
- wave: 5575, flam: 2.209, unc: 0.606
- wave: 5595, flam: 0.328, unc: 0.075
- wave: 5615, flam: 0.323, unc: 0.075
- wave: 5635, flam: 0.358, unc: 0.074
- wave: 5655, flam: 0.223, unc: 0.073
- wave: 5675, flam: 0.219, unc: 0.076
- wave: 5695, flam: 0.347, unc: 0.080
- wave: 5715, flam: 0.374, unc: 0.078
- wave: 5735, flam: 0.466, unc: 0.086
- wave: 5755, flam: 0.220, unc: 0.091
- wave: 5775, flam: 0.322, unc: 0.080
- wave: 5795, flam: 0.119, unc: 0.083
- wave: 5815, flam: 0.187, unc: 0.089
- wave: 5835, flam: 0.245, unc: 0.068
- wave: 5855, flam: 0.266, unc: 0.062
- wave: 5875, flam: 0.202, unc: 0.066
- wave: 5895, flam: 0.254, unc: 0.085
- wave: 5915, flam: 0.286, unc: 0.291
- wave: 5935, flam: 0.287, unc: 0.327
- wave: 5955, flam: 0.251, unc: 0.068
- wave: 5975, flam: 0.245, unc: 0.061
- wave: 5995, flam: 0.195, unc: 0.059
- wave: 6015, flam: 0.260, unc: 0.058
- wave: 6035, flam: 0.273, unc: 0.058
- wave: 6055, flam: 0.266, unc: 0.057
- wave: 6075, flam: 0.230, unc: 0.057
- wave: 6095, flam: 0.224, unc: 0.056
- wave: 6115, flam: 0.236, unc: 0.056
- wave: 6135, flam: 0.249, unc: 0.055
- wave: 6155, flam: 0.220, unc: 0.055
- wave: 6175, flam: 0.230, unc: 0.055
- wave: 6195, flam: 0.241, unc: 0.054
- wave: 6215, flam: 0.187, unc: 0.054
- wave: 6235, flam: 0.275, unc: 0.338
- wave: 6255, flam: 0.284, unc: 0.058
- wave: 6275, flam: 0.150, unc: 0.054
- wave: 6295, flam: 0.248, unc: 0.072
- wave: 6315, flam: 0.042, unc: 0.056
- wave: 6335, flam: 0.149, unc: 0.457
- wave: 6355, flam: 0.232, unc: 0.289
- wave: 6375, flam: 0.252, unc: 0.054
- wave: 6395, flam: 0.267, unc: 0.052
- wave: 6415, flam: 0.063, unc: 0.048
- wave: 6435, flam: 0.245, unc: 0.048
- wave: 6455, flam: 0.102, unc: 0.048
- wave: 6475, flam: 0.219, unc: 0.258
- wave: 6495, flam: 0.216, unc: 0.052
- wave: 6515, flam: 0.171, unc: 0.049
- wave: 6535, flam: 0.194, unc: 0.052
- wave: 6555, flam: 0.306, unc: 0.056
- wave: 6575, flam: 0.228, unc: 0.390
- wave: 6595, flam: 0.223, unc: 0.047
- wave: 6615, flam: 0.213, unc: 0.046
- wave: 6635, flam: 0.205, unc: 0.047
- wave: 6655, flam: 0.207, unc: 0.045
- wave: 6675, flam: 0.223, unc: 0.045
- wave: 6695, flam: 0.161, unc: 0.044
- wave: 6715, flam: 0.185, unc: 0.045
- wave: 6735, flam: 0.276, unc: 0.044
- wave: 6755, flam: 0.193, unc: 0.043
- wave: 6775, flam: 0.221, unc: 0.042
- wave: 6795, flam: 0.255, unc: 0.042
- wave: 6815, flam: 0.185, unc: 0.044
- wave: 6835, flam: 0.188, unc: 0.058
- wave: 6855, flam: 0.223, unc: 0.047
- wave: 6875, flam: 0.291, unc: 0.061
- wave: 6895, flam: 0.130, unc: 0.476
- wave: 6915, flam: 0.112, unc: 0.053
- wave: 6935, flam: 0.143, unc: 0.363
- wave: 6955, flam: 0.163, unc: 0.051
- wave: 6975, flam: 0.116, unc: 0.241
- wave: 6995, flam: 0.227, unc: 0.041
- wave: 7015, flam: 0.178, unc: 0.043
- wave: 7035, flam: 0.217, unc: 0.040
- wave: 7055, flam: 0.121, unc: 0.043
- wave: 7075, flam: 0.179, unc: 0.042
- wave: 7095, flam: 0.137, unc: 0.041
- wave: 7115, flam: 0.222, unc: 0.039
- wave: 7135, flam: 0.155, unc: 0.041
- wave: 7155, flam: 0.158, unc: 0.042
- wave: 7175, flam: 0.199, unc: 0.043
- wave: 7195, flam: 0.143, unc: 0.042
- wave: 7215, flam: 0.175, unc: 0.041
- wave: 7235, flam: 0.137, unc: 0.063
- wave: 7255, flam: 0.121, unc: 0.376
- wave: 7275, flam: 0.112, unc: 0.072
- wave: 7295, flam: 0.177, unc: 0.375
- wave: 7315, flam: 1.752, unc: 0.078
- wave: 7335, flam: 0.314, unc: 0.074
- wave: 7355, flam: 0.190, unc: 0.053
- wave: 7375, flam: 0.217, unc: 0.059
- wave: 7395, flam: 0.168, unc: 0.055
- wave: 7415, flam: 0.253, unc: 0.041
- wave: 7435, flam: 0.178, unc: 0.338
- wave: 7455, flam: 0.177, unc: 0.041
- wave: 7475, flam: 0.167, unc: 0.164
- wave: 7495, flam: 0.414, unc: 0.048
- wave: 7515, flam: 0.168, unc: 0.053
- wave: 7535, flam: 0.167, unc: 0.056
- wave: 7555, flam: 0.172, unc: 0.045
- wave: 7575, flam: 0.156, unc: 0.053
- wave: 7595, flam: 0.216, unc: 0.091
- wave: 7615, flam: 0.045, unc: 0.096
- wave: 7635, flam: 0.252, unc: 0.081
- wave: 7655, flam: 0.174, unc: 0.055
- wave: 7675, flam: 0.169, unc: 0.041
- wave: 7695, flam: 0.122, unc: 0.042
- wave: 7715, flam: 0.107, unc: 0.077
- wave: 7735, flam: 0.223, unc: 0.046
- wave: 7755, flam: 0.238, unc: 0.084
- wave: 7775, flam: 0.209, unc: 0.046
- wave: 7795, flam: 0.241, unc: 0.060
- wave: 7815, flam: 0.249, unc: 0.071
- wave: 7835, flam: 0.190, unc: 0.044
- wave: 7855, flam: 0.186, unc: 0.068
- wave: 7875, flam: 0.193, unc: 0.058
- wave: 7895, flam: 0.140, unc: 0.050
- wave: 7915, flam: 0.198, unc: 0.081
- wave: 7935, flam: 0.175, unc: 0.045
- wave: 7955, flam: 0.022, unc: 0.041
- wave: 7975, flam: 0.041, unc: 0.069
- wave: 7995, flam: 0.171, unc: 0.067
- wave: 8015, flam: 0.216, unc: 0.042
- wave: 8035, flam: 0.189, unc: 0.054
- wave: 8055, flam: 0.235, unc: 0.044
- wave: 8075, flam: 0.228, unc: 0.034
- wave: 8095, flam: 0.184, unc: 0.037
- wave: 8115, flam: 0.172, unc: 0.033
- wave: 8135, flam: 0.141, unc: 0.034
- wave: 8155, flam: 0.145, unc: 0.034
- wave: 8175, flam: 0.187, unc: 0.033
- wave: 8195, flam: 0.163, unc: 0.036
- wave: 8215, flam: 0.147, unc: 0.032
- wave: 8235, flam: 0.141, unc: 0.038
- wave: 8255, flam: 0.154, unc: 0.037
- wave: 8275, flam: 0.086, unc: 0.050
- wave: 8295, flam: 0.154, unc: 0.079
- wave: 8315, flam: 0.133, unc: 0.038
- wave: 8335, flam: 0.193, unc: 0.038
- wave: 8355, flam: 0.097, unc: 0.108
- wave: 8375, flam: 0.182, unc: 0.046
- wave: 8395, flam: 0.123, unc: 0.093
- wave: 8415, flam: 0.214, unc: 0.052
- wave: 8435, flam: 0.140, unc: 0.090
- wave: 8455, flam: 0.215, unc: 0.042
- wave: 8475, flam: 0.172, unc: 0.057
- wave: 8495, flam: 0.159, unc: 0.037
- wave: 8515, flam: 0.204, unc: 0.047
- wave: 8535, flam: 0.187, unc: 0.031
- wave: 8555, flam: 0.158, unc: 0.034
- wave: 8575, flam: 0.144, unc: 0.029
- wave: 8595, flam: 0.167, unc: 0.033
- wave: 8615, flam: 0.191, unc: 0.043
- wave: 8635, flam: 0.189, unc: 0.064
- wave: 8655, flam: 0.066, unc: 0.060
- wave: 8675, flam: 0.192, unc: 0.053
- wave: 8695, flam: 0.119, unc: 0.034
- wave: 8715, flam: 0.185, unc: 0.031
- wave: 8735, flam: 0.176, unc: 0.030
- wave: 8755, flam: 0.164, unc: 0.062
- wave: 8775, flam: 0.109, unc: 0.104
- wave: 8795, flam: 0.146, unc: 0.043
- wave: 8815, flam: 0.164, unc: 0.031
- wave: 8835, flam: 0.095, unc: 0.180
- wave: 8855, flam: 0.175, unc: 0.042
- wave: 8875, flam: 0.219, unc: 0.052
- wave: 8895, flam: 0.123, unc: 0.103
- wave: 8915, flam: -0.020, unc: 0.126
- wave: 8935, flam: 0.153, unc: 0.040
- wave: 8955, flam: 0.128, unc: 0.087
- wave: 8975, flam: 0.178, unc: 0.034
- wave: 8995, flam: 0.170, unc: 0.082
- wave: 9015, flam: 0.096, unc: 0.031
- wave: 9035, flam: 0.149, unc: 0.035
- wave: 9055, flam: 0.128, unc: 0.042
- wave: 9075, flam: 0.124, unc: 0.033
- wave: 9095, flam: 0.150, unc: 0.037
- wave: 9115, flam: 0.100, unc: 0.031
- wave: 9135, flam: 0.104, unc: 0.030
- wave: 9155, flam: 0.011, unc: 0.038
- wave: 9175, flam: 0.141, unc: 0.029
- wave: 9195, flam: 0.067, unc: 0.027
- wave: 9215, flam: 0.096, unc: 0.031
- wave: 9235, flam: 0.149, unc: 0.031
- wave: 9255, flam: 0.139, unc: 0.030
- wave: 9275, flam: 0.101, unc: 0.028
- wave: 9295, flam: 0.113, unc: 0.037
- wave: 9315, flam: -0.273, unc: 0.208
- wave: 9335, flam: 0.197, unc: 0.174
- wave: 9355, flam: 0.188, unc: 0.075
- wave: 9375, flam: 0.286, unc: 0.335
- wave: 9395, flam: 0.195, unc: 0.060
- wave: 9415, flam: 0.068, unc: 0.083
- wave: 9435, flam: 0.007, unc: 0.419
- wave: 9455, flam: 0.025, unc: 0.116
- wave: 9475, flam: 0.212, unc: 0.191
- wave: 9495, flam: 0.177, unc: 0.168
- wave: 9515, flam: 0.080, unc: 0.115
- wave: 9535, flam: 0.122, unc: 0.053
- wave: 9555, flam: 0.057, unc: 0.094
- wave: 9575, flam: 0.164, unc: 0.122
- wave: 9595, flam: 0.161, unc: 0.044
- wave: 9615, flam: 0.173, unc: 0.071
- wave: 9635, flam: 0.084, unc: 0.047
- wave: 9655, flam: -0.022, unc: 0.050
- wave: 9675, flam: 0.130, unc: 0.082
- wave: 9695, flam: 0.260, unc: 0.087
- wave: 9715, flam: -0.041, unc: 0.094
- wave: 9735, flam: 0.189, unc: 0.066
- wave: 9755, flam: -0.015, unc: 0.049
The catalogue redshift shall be 0.115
